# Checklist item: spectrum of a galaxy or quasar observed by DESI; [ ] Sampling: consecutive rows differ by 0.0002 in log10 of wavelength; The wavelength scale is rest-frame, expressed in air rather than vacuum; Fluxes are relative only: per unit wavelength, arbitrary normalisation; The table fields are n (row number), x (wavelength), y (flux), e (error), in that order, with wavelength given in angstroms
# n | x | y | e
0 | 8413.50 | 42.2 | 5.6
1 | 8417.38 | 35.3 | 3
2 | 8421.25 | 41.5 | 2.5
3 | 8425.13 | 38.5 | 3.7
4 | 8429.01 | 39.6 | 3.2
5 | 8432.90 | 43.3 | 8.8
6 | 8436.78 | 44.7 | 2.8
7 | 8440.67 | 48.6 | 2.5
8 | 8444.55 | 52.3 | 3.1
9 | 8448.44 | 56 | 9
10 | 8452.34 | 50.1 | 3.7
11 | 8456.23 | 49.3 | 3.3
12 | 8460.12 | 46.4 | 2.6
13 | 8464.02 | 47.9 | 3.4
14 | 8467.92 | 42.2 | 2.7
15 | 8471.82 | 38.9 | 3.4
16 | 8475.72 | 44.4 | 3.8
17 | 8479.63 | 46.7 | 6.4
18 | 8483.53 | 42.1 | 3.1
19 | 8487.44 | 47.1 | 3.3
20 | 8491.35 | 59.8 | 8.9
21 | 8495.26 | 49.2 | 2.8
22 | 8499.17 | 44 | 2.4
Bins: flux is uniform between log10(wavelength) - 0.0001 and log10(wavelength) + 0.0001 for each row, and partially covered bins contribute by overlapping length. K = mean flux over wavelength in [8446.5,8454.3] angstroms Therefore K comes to 53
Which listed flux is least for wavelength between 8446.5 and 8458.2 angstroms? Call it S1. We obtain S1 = 49.3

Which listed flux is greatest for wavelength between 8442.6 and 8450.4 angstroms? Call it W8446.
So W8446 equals 56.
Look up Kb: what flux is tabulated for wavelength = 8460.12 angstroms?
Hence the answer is 46.4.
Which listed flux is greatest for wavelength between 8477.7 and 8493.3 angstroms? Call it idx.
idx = 59.8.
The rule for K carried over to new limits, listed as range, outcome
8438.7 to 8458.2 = 51.3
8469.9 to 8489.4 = 43.9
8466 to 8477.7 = 41.8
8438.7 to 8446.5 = 50.5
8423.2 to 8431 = 39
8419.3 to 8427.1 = 40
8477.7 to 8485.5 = 44.4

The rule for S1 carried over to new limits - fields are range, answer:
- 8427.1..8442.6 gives 39.6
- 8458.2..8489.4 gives 38.9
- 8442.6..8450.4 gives 52.3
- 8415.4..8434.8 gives 35.3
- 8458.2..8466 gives 46.4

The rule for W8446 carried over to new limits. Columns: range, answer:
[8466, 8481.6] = 46.7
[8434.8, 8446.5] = 52.3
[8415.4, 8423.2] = 41.5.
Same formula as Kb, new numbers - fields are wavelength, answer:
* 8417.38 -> 35.3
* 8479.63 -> 46.7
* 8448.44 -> 56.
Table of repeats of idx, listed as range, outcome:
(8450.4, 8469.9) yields 50.1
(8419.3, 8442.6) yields 48.6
